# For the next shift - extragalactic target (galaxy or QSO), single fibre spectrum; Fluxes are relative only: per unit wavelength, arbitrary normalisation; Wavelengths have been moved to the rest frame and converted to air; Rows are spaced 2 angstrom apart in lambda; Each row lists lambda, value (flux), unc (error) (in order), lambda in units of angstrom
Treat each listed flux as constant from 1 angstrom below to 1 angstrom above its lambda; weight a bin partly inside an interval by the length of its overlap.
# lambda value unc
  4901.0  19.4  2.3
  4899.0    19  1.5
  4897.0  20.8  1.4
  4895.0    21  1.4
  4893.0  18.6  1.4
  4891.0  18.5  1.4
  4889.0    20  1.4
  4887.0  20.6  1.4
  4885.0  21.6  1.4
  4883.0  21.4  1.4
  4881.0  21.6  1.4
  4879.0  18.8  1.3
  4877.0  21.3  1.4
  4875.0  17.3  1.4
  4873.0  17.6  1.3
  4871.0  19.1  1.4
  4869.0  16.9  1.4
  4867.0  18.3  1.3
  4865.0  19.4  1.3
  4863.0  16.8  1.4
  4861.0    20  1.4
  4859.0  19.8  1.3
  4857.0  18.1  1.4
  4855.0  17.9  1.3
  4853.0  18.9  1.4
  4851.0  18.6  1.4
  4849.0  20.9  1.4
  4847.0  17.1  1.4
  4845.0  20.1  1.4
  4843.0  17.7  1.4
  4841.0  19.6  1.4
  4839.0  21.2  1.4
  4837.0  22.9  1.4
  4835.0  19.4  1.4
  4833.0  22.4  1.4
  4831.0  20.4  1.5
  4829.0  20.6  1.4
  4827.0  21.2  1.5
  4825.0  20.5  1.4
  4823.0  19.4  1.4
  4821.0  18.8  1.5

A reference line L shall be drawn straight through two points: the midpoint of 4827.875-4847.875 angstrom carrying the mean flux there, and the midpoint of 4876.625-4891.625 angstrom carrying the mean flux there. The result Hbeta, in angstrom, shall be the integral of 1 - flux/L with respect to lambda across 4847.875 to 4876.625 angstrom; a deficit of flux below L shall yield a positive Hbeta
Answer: 2.5 angstrom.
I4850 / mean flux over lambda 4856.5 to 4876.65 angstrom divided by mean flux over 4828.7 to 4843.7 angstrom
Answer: 0.90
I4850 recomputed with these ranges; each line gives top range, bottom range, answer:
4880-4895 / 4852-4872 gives 1.10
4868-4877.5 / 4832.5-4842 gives 0.87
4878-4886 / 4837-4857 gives 1.08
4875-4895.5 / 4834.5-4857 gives 1.04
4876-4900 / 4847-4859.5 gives 1.08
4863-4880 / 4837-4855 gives 0.95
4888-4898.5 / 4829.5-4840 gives 0.93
